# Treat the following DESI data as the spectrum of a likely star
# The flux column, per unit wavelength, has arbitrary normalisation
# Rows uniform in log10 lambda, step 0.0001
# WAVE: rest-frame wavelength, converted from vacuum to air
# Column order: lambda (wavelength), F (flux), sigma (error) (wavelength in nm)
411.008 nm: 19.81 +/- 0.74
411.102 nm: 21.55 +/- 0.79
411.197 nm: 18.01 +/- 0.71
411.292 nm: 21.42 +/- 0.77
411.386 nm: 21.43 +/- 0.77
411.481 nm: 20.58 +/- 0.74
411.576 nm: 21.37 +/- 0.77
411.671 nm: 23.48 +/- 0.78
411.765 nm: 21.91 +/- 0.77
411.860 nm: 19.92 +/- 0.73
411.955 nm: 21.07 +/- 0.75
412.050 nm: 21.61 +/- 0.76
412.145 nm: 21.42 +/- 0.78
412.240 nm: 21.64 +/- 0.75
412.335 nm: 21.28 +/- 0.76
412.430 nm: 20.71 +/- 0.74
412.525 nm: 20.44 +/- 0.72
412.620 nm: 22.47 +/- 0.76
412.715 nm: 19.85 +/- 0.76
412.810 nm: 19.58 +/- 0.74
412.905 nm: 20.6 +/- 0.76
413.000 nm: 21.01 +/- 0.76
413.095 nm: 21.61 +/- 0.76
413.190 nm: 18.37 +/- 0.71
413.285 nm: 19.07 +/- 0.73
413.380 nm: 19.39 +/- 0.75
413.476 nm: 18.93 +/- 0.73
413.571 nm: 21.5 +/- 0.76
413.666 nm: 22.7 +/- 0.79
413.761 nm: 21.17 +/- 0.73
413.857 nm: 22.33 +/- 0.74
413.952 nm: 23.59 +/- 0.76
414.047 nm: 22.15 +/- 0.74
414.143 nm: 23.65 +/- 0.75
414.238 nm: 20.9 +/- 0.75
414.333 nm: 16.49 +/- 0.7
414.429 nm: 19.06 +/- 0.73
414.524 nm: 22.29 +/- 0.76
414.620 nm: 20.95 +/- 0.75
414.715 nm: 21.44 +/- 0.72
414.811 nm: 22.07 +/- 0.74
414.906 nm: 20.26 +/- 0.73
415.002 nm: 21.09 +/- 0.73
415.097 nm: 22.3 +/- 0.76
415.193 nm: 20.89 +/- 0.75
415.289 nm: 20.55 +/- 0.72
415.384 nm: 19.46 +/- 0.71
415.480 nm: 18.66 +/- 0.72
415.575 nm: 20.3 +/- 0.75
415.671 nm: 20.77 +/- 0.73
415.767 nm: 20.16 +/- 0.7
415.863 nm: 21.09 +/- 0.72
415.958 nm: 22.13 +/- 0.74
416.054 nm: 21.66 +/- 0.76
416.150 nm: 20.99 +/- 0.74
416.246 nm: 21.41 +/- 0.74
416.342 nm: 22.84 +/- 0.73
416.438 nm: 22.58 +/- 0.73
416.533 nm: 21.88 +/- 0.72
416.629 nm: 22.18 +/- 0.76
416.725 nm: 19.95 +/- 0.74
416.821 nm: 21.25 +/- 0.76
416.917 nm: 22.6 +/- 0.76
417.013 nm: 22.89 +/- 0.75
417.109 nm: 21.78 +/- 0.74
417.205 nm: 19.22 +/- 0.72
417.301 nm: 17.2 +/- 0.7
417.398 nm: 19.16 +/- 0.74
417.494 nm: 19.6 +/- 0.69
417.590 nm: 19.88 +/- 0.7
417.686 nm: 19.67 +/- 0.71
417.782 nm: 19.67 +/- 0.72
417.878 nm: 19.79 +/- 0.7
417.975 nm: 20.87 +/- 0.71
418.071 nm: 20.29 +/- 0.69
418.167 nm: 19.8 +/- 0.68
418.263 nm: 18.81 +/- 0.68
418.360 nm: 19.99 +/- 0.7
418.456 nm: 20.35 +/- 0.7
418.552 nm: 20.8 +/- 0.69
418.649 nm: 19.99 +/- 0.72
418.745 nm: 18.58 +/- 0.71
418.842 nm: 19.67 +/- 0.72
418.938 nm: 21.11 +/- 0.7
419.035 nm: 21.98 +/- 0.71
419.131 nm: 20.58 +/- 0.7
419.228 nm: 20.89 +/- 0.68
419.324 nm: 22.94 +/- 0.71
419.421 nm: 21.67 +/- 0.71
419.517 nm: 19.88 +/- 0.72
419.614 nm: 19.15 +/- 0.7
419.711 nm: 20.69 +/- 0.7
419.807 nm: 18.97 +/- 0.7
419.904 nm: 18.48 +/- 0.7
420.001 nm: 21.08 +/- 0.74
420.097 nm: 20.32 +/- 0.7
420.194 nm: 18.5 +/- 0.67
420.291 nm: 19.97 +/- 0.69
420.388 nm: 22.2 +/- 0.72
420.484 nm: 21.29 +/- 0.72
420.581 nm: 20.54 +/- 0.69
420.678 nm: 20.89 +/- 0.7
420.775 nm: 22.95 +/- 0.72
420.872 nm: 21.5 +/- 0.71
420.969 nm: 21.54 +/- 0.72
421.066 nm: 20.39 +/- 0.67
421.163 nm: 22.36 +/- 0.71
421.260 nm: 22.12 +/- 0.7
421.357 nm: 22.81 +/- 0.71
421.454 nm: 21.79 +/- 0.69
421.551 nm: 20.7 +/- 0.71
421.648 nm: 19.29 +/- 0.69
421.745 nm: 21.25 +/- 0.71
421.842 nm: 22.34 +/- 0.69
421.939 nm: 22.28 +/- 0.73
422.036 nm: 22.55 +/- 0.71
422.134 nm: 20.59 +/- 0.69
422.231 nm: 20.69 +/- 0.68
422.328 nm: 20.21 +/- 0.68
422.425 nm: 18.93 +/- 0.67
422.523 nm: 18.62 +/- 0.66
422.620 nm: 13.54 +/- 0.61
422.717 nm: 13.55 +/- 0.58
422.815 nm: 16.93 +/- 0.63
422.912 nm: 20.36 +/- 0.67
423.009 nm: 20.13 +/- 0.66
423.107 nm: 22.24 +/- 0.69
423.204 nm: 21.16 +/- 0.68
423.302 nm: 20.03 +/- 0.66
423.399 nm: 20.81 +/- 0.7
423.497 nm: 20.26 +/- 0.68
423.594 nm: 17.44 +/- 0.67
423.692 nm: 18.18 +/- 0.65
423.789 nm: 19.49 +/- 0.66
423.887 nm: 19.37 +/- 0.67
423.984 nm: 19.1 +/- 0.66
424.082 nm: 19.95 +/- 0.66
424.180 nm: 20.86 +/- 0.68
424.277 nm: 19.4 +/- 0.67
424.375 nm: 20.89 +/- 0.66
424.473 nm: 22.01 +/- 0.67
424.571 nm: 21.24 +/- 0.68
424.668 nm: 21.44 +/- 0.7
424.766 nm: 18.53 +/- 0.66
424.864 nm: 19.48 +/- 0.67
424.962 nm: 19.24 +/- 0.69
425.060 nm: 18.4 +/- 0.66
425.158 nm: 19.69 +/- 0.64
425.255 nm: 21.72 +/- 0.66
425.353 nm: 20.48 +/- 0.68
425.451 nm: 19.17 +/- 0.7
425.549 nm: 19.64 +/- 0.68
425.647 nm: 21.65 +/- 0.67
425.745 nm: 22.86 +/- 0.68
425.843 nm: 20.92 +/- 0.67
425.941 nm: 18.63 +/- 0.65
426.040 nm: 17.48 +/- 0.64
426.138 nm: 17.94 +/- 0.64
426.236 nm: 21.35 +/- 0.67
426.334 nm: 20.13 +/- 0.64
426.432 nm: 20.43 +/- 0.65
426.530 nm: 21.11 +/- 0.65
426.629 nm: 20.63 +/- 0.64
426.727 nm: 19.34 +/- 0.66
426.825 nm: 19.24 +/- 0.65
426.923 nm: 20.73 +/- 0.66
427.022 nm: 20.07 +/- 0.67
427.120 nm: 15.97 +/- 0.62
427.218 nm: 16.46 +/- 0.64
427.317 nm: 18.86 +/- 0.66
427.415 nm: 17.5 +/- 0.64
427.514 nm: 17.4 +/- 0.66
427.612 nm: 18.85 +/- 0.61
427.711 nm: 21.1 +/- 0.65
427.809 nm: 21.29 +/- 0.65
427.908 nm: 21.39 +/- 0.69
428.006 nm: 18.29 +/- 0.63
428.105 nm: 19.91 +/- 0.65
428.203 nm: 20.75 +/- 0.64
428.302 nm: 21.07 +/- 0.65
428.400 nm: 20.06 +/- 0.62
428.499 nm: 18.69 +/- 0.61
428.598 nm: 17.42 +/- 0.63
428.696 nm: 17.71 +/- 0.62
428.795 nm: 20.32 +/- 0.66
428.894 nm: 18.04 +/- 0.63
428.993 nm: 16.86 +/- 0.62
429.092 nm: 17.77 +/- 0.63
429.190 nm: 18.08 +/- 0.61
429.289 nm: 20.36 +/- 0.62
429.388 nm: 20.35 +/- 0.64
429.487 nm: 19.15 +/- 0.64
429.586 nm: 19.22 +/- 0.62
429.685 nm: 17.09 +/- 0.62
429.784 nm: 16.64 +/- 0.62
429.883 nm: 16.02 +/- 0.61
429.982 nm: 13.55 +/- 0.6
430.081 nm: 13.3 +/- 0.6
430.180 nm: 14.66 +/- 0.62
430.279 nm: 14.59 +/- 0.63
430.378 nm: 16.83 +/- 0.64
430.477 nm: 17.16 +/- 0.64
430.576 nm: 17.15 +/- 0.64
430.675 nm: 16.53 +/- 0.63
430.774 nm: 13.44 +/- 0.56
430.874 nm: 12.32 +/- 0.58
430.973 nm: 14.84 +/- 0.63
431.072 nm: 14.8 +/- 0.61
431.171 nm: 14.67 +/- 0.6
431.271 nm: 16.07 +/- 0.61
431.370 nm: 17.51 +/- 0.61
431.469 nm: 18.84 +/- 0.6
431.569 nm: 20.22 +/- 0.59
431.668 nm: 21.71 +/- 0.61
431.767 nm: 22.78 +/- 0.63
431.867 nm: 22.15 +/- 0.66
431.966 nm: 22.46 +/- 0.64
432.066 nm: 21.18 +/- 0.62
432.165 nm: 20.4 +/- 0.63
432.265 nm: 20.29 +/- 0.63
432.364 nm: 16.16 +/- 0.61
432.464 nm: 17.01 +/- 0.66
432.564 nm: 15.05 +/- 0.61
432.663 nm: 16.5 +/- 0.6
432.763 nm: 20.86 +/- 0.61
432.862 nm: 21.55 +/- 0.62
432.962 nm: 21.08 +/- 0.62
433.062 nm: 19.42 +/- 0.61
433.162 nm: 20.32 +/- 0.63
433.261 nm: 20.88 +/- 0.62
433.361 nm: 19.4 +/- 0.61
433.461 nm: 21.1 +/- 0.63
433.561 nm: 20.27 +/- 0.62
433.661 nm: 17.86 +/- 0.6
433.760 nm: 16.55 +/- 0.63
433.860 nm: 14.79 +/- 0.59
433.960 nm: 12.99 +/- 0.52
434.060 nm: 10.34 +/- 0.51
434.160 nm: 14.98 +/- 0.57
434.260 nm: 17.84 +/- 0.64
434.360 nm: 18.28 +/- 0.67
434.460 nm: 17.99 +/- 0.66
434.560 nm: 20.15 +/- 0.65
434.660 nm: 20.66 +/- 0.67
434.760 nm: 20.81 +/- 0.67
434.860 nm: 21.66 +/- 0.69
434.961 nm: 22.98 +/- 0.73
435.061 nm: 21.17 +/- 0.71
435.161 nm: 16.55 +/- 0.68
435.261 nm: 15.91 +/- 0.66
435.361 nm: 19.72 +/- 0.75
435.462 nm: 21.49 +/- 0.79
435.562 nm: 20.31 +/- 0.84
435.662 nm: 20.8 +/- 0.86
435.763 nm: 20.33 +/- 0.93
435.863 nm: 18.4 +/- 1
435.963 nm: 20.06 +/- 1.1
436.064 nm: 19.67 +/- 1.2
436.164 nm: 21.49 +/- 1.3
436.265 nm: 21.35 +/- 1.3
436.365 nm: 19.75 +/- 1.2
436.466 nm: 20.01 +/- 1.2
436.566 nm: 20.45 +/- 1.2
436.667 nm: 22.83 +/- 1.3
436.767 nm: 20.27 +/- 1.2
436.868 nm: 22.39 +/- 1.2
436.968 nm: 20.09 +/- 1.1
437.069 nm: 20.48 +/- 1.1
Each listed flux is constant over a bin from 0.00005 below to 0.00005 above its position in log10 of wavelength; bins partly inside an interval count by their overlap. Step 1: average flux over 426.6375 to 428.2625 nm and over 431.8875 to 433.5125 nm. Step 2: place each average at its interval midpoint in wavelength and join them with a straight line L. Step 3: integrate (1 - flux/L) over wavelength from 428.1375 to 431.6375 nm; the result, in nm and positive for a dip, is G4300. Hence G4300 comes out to 0.395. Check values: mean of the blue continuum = 19.2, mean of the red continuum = 19.6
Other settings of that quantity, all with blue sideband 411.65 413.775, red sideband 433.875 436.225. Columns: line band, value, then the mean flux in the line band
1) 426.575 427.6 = 0.048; 18.6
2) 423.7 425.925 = -0.050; 20.2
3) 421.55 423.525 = 0.015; 19.8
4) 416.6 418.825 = 0.024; 20.2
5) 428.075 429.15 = 0.026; 19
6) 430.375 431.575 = 0.199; 16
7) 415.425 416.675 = -0.045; 21.3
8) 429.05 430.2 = 0.124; 17.2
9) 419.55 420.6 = 0.004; 20.1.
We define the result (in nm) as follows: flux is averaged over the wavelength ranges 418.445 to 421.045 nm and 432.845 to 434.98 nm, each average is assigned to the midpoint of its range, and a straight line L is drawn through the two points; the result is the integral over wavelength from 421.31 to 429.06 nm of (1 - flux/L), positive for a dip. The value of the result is 0.05 nm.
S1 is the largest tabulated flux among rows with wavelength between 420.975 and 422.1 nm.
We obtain 22.81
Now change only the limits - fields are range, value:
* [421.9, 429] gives 22.86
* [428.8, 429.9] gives 20.36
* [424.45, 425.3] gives 22.01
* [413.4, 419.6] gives 23.65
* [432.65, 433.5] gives 21.55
